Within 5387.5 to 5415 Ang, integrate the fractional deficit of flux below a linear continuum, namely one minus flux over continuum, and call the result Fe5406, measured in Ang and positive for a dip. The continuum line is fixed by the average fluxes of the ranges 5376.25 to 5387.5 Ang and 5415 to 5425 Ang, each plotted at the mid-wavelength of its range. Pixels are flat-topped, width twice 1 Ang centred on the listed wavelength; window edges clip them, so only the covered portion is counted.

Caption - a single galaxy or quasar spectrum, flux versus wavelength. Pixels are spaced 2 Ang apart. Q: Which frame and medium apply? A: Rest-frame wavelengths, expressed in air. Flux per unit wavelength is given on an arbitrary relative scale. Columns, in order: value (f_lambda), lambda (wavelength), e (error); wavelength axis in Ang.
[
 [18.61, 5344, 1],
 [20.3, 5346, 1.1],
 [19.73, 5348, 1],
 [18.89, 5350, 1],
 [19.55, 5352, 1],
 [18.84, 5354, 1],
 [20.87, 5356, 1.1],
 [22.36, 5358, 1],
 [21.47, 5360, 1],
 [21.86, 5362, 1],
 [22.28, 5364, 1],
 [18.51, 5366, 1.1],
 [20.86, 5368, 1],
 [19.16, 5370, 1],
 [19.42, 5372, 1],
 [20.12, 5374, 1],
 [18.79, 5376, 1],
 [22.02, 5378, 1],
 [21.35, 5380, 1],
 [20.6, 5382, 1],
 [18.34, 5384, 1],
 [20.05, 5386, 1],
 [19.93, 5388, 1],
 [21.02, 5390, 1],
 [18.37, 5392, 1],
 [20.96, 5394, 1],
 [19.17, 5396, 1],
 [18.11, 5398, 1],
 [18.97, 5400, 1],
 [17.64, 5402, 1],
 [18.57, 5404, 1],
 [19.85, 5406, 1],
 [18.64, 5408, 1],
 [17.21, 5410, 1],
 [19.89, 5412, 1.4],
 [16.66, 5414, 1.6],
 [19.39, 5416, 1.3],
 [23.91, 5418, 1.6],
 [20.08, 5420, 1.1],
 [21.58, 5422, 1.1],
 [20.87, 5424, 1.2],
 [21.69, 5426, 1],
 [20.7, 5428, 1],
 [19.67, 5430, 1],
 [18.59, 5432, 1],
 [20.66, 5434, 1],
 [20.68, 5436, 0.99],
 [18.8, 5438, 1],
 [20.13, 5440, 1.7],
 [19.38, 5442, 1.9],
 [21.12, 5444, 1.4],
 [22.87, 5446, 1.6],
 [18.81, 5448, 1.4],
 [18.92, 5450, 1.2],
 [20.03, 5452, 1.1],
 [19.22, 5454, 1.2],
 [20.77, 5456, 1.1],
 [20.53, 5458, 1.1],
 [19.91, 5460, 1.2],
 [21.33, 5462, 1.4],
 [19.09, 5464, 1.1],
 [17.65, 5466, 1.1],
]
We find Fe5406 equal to 2.4 Ang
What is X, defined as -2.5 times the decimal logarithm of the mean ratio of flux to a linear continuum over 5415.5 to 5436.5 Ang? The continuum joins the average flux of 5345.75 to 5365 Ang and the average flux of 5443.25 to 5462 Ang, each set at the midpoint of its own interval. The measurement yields -0.02 mag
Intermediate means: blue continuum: 20.6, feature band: 20.7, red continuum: 20.3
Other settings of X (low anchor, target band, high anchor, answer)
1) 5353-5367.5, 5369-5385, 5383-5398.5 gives 0.01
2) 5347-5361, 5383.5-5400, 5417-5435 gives 0.06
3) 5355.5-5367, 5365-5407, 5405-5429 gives 0.06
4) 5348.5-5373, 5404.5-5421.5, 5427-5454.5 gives 0.03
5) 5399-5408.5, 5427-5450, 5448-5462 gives -0.03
